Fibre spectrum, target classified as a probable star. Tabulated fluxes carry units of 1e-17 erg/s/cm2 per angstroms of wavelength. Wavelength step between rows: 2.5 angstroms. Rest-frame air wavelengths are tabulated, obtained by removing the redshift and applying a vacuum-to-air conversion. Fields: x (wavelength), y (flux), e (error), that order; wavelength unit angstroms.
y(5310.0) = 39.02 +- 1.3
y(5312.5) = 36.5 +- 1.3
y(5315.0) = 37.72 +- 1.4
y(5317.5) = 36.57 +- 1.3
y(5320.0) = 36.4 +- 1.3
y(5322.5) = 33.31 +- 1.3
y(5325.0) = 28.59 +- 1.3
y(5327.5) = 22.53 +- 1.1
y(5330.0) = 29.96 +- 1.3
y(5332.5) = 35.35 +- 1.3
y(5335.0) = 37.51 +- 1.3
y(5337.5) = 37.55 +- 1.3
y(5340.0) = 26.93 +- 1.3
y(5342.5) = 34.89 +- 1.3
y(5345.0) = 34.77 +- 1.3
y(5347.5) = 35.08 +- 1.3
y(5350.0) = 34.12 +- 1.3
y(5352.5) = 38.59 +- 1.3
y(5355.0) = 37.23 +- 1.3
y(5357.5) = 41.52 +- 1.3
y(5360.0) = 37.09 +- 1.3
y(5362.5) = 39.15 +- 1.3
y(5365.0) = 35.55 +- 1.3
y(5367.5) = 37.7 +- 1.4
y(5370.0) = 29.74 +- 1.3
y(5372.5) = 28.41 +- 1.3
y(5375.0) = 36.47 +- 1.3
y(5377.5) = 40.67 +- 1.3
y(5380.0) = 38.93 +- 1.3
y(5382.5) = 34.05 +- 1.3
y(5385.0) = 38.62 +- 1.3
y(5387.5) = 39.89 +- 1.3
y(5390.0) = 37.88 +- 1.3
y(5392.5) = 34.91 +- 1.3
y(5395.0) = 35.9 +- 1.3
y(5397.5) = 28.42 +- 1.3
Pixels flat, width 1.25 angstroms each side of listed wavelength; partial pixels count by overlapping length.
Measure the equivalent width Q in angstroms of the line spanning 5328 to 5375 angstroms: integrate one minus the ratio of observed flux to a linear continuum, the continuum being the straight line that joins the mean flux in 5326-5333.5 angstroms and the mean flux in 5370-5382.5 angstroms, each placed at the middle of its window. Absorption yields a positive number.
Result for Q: -4.4 angstroms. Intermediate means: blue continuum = 29.1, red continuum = 35.3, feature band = 34.9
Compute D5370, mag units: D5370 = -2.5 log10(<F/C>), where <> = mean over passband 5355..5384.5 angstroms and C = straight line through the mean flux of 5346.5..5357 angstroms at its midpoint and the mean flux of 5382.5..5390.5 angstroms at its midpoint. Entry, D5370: 0.03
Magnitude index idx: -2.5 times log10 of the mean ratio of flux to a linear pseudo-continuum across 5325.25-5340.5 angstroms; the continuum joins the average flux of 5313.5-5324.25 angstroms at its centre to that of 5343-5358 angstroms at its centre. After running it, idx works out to 0.14 mag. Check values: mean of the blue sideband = 35.7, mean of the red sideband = 36.6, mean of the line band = 31.7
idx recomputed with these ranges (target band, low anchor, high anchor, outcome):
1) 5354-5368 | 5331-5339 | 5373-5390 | -0.03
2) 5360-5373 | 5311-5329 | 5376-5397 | 0.04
